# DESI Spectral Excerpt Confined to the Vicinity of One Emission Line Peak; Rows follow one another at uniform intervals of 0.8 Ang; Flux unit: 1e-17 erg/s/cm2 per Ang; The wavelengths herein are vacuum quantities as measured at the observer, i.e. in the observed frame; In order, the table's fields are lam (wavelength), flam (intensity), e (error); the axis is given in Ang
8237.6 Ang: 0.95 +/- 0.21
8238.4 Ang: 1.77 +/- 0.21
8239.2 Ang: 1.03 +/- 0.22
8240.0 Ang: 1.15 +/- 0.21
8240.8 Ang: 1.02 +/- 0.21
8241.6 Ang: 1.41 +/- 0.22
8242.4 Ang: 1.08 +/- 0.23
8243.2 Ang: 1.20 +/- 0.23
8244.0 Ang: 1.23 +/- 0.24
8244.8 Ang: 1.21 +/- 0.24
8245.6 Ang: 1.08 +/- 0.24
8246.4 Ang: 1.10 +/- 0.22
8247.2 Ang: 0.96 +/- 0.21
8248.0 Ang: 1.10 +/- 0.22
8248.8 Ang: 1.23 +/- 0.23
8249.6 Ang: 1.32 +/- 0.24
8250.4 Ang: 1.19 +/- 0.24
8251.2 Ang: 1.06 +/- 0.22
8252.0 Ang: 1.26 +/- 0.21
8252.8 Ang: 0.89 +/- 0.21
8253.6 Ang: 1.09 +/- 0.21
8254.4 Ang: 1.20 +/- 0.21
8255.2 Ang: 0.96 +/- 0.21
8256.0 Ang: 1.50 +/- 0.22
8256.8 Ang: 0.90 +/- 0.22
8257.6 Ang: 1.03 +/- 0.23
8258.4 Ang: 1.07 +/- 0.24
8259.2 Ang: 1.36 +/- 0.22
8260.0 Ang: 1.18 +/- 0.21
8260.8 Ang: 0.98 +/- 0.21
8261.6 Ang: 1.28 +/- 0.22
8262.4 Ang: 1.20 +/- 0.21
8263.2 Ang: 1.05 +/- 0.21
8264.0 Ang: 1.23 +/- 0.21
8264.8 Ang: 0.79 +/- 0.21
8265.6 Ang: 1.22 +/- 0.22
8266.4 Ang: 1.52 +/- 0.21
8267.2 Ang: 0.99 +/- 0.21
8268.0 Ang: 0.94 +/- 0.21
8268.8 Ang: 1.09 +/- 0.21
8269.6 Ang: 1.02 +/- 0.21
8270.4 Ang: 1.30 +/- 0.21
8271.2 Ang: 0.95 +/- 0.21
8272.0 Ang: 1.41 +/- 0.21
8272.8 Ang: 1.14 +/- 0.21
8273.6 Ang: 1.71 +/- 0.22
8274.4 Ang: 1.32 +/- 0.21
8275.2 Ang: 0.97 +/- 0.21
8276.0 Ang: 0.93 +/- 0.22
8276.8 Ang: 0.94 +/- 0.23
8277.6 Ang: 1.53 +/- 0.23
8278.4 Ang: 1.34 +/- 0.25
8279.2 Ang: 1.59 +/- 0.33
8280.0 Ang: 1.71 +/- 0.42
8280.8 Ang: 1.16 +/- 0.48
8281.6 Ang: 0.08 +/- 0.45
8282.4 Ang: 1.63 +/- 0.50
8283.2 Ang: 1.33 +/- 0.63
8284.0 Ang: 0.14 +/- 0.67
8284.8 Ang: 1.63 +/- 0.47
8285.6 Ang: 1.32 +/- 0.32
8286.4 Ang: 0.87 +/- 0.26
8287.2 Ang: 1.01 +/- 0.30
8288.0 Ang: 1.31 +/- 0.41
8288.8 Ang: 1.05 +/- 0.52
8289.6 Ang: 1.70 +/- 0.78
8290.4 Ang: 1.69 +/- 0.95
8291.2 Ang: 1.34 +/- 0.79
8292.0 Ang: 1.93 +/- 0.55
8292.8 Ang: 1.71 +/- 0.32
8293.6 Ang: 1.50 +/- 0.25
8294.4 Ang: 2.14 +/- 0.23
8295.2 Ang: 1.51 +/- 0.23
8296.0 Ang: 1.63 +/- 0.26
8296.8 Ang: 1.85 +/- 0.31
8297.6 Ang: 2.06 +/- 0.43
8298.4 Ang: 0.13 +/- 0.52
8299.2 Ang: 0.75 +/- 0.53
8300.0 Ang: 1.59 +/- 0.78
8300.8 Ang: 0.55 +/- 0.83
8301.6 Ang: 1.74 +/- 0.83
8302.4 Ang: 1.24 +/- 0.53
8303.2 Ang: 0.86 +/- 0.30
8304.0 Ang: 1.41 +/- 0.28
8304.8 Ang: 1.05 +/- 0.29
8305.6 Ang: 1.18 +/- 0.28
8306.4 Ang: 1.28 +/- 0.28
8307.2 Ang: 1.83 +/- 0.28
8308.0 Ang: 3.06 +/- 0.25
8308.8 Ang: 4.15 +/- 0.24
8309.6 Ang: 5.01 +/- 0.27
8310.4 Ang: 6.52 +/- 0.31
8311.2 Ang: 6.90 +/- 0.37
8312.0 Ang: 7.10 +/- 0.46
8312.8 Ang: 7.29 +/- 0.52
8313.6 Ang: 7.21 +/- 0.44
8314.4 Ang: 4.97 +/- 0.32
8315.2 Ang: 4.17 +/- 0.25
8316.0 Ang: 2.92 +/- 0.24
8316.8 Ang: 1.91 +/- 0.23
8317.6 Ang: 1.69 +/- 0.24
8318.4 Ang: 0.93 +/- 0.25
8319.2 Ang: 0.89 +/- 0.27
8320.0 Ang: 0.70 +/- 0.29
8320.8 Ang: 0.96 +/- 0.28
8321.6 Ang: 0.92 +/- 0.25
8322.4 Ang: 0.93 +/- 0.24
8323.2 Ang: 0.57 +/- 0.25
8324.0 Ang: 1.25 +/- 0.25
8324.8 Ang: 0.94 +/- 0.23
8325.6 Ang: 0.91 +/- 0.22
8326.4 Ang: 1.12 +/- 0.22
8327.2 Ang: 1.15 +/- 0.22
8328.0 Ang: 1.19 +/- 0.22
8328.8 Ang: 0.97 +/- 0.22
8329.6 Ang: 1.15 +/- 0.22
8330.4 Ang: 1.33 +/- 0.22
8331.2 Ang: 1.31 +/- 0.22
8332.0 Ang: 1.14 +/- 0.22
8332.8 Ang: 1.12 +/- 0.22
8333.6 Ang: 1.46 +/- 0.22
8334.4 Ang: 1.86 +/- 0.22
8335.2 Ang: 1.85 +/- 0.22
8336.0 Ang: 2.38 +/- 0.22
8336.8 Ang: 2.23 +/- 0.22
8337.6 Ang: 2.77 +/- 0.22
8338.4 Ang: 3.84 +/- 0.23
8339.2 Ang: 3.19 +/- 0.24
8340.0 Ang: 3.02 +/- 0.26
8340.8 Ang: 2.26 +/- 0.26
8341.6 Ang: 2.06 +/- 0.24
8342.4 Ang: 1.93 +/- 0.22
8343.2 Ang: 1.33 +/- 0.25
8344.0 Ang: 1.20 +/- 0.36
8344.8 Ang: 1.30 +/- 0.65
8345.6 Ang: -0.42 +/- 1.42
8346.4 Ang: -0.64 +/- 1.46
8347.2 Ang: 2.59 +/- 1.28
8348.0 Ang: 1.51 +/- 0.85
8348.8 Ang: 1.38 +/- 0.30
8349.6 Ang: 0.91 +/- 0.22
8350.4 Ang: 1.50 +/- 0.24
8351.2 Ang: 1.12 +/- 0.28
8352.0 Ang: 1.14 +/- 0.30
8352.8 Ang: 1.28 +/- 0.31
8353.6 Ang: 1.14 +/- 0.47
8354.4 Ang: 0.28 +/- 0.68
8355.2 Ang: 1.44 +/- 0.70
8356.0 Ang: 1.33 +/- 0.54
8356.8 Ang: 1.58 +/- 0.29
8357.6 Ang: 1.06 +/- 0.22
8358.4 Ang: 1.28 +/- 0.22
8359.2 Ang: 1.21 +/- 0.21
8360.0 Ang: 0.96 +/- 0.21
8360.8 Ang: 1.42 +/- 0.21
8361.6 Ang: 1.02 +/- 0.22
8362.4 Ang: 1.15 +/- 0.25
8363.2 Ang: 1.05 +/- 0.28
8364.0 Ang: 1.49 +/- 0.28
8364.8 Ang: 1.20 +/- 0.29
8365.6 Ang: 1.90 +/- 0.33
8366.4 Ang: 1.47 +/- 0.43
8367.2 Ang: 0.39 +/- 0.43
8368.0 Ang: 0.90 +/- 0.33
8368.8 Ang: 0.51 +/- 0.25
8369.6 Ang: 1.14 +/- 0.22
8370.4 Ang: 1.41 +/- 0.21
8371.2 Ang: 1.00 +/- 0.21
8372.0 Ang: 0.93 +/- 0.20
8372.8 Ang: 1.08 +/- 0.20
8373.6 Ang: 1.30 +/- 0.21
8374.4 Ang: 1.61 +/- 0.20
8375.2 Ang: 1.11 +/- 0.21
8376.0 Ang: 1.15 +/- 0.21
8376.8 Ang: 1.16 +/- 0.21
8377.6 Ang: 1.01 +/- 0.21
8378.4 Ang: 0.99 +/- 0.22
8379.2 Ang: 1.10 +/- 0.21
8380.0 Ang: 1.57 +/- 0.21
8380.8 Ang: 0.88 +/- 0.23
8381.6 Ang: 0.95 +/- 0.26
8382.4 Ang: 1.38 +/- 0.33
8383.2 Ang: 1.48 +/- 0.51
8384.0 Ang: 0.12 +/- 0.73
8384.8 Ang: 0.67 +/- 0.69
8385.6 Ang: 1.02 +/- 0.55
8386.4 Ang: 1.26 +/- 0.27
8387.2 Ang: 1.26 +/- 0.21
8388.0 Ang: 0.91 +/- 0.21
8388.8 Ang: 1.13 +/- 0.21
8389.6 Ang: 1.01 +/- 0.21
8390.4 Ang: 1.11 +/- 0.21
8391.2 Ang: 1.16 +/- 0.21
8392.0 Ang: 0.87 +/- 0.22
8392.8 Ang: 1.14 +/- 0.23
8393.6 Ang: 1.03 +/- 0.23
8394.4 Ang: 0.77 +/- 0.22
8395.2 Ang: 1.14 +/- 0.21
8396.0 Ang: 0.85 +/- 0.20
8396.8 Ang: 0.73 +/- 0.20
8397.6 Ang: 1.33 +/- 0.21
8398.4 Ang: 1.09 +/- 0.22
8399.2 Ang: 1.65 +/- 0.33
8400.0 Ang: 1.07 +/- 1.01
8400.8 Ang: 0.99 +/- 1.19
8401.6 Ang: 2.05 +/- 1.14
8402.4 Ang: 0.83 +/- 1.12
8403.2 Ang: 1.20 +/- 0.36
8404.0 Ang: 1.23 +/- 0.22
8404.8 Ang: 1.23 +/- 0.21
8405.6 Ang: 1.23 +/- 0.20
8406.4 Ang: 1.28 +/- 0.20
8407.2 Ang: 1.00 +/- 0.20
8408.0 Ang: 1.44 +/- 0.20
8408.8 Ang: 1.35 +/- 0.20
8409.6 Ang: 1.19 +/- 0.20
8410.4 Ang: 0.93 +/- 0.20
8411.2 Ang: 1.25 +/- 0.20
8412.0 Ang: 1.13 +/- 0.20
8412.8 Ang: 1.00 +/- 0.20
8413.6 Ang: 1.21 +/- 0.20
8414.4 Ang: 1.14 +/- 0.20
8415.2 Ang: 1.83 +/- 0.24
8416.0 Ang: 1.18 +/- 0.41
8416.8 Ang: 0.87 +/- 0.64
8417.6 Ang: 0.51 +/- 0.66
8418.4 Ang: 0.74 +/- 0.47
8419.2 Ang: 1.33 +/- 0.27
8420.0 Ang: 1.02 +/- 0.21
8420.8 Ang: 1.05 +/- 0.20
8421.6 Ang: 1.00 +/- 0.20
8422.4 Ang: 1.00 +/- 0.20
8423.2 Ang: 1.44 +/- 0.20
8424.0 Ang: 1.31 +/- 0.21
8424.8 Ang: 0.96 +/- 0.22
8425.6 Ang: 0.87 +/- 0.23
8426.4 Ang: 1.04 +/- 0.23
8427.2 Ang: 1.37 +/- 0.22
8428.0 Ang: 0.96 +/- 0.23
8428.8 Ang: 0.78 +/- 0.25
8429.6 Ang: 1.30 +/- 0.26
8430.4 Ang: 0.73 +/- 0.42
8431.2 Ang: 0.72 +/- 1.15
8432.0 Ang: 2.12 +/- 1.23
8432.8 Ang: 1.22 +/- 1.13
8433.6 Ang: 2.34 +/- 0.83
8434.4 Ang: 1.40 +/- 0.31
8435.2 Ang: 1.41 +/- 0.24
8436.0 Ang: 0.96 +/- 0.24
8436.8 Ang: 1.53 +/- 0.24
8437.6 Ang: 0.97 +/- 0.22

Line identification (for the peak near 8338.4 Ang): [N II] 6583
